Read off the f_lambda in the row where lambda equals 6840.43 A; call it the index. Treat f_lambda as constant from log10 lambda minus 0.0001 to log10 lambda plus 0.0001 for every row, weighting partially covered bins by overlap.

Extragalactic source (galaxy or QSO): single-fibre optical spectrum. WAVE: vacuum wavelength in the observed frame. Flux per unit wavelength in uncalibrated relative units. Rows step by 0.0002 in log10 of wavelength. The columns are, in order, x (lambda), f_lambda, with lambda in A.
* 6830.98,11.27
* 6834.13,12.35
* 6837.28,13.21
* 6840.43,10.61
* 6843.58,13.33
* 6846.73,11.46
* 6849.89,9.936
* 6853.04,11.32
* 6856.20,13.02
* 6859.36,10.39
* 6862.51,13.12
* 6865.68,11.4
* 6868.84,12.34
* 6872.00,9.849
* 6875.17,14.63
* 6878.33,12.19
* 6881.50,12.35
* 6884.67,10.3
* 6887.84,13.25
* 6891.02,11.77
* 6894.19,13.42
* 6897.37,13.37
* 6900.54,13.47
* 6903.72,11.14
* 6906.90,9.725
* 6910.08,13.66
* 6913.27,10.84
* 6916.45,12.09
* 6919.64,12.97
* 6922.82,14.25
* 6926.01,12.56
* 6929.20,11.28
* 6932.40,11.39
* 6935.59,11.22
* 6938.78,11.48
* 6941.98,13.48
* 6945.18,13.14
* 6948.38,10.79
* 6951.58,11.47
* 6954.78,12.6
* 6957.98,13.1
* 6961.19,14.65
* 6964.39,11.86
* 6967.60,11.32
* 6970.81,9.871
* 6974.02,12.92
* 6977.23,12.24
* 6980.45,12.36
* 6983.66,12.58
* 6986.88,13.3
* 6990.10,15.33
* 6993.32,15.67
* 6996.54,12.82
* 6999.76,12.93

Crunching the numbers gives 10.61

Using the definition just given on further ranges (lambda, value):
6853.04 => 11.32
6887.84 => 13.25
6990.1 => 15.33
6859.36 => 10.39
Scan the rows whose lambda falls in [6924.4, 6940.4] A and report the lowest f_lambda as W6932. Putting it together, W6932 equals 11.22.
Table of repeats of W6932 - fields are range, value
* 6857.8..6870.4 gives 10.39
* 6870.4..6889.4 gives 9.849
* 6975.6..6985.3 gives 12.24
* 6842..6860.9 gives 9.936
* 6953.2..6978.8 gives 9.871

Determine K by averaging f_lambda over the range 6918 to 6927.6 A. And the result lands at 13.3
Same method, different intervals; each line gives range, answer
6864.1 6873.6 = 11.2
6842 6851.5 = 11.6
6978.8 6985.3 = 12.5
